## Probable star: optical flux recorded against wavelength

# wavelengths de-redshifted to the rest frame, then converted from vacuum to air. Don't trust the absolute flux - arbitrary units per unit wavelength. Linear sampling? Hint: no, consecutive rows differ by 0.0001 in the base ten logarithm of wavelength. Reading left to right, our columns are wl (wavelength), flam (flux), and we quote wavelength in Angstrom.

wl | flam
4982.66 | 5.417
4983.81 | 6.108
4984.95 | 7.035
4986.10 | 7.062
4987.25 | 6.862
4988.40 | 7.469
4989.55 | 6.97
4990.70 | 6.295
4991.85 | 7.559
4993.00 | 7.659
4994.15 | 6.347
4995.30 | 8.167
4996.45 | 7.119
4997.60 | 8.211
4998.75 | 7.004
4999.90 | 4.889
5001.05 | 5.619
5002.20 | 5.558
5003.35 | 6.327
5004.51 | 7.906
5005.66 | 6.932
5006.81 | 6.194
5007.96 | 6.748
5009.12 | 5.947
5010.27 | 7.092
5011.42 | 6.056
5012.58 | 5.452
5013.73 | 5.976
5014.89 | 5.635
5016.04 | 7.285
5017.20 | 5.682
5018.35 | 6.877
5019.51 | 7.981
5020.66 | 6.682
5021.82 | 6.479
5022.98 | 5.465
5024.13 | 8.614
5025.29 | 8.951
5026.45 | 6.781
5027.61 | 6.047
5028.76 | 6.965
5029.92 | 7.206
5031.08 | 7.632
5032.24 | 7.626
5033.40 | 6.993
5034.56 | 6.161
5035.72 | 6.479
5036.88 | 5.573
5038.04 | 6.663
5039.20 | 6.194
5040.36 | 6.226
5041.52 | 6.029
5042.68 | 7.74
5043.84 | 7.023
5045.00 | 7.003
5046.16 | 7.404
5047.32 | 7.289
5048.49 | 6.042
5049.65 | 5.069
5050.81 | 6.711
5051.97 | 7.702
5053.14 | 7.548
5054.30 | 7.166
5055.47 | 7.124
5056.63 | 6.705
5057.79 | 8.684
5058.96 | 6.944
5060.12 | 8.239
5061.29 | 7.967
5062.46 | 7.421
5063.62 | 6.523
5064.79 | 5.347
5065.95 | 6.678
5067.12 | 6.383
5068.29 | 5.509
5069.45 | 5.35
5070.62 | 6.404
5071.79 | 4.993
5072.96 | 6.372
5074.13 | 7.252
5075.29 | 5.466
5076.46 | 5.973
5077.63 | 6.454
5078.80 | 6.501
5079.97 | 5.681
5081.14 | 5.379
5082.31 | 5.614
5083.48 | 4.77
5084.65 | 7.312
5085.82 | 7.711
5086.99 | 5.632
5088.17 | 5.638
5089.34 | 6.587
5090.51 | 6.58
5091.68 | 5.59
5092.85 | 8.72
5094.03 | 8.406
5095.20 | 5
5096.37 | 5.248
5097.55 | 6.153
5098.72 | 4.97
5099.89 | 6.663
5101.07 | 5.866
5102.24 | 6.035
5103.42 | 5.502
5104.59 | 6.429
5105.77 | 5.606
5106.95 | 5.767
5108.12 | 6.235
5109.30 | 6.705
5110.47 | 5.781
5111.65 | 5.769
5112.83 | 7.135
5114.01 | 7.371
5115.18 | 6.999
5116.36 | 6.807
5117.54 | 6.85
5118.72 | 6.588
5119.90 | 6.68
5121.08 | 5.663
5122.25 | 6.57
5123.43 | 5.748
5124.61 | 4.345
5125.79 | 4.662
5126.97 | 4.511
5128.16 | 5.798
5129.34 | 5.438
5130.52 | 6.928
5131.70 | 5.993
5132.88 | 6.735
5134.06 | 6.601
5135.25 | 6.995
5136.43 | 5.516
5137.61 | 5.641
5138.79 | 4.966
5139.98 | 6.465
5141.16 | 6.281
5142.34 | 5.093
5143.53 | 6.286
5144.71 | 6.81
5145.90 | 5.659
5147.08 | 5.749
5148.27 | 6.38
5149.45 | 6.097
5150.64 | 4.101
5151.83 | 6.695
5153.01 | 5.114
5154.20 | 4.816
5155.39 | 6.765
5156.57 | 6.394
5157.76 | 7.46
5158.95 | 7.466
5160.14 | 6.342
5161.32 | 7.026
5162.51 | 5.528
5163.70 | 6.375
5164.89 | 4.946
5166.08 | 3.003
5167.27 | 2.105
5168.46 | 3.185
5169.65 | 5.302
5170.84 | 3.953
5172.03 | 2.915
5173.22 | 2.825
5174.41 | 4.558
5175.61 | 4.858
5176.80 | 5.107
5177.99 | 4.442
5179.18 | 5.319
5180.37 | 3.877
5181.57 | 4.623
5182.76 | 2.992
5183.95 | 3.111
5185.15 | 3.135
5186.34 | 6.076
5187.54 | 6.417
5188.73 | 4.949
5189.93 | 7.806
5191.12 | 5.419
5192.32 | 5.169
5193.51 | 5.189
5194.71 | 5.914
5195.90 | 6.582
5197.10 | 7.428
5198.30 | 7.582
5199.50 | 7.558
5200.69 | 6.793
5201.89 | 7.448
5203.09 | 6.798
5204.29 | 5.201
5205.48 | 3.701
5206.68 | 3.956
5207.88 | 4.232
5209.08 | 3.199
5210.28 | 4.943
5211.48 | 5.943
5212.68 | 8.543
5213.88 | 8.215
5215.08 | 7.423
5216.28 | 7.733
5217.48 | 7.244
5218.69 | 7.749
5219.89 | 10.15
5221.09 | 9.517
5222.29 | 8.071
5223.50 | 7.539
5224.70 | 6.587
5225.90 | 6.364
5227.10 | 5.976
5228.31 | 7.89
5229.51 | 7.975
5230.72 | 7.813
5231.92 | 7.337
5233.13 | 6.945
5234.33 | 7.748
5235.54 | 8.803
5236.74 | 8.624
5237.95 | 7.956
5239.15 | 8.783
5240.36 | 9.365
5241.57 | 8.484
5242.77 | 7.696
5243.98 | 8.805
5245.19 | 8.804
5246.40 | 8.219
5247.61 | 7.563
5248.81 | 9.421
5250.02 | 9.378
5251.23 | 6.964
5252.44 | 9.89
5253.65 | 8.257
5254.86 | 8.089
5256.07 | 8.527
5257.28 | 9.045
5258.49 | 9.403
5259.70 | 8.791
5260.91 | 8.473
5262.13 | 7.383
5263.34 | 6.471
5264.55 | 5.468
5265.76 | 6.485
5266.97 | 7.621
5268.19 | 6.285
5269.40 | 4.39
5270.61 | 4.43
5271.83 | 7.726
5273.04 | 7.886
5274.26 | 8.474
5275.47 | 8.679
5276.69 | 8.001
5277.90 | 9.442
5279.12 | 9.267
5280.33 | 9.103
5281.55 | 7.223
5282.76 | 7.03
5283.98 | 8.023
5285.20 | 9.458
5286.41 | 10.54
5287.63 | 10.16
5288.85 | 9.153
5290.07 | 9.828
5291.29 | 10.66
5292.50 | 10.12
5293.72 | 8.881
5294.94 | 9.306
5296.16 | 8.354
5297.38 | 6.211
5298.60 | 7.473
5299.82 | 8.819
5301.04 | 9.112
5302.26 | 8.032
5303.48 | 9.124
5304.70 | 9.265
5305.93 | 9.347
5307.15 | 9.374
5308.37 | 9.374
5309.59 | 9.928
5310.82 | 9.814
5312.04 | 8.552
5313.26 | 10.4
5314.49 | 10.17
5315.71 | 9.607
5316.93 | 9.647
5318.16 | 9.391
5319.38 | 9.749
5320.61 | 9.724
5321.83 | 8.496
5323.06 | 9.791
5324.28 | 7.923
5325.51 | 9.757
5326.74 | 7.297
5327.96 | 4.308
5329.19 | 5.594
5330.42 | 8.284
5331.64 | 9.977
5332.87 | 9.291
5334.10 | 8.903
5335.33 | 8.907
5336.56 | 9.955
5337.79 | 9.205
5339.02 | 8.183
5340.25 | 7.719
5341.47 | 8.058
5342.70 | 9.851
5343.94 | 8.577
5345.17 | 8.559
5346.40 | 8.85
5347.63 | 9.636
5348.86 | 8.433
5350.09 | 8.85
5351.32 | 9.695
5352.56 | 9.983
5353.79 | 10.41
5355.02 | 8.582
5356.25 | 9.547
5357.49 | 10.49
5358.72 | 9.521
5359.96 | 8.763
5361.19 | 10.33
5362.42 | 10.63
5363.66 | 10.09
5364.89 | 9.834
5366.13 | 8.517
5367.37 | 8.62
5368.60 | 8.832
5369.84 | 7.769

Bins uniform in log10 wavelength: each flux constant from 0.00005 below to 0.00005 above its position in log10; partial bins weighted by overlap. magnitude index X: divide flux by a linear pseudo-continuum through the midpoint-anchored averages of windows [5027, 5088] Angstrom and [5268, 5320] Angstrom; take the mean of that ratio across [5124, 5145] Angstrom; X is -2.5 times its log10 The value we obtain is 0.25 mag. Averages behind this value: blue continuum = 6.59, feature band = 5.82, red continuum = 8.76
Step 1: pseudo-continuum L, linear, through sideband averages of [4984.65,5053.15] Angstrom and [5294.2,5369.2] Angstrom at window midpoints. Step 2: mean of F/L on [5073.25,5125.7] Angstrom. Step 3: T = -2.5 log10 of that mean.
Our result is 0.18 mag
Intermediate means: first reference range 6.76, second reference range 9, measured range 6.21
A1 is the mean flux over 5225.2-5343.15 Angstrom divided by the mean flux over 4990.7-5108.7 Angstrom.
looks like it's 1.3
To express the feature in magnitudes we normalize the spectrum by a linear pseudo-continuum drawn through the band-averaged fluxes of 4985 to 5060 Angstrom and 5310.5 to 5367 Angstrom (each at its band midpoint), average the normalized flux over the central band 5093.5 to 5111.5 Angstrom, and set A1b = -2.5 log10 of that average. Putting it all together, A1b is 0.22 mag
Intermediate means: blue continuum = 6.82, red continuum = 9.08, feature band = 6.01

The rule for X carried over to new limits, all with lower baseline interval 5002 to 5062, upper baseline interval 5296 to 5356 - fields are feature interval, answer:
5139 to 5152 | 0.28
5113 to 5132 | 0.22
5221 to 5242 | 0.05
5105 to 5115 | 0.17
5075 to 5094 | 0.15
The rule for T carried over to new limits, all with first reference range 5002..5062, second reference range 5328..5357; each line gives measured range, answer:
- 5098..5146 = 0.22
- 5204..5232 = 0.18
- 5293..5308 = -0.01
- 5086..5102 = 0.15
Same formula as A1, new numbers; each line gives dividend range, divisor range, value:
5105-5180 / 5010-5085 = 0.86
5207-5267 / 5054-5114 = 1.22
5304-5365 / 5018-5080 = 1.35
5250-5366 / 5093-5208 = 1.53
